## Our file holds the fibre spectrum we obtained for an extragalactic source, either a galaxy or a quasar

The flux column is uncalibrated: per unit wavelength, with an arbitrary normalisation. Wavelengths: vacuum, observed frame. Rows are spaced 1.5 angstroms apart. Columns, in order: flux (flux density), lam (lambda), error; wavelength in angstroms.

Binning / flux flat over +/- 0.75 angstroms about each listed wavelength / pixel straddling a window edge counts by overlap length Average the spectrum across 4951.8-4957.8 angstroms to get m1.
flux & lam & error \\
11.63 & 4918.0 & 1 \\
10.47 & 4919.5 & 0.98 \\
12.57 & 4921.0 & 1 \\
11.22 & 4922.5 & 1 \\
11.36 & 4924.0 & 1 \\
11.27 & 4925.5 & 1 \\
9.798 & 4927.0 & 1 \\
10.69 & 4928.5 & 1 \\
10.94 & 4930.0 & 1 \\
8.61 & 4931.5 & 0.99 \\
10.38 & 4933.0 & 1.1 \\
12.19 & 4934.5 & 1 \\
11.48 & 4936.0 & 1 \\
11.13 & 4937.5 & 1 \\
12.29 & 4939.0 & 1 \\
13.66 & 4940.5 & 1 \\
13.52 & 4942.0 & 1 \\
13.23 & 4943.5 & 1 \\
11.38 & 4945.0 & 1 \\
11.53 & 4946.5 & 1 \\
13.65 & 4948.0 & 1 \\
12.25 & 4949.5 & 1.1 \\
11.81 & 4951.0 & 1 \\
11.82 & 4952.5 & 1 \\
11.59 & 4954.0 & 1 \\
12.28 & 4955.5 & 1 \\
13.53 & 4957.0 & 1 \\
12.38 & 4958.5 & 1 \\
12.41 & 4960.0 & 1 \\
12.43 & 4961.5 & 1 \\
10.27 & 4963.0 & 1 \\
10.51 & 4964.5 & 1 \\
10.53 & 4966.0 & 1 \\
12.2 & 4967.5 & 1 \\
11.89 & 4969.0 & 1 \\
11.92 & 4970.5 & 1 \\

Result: 12.3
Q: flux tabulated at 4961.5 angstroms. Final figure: 12.43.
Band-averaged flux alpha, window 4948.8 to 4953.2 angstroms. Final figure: 12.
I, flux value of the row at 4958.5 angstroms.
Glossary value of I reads 12.38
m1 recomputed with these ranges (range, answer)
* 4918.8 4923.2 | 11.4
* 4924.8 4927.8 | 10.5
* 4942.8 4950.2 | 12.4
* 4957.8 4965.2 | 11.6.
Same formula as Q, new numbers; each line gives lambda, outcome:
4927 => 9.798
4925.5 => 11.27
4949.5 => 12.25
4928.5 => 10.69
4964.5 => 10.51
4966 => 10.53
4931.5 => 8.61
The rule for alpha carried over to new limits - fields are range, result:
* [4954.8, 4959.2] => 12.7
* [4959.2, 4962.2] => 12.4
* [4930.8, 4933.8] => 9.55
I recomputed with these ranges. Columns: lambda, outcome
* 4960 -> 12.41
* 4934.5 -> 12.19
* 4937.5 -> 11.13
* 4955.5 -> 12.28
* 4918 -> 11.63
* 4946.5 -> 11.53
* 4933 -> 10.38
